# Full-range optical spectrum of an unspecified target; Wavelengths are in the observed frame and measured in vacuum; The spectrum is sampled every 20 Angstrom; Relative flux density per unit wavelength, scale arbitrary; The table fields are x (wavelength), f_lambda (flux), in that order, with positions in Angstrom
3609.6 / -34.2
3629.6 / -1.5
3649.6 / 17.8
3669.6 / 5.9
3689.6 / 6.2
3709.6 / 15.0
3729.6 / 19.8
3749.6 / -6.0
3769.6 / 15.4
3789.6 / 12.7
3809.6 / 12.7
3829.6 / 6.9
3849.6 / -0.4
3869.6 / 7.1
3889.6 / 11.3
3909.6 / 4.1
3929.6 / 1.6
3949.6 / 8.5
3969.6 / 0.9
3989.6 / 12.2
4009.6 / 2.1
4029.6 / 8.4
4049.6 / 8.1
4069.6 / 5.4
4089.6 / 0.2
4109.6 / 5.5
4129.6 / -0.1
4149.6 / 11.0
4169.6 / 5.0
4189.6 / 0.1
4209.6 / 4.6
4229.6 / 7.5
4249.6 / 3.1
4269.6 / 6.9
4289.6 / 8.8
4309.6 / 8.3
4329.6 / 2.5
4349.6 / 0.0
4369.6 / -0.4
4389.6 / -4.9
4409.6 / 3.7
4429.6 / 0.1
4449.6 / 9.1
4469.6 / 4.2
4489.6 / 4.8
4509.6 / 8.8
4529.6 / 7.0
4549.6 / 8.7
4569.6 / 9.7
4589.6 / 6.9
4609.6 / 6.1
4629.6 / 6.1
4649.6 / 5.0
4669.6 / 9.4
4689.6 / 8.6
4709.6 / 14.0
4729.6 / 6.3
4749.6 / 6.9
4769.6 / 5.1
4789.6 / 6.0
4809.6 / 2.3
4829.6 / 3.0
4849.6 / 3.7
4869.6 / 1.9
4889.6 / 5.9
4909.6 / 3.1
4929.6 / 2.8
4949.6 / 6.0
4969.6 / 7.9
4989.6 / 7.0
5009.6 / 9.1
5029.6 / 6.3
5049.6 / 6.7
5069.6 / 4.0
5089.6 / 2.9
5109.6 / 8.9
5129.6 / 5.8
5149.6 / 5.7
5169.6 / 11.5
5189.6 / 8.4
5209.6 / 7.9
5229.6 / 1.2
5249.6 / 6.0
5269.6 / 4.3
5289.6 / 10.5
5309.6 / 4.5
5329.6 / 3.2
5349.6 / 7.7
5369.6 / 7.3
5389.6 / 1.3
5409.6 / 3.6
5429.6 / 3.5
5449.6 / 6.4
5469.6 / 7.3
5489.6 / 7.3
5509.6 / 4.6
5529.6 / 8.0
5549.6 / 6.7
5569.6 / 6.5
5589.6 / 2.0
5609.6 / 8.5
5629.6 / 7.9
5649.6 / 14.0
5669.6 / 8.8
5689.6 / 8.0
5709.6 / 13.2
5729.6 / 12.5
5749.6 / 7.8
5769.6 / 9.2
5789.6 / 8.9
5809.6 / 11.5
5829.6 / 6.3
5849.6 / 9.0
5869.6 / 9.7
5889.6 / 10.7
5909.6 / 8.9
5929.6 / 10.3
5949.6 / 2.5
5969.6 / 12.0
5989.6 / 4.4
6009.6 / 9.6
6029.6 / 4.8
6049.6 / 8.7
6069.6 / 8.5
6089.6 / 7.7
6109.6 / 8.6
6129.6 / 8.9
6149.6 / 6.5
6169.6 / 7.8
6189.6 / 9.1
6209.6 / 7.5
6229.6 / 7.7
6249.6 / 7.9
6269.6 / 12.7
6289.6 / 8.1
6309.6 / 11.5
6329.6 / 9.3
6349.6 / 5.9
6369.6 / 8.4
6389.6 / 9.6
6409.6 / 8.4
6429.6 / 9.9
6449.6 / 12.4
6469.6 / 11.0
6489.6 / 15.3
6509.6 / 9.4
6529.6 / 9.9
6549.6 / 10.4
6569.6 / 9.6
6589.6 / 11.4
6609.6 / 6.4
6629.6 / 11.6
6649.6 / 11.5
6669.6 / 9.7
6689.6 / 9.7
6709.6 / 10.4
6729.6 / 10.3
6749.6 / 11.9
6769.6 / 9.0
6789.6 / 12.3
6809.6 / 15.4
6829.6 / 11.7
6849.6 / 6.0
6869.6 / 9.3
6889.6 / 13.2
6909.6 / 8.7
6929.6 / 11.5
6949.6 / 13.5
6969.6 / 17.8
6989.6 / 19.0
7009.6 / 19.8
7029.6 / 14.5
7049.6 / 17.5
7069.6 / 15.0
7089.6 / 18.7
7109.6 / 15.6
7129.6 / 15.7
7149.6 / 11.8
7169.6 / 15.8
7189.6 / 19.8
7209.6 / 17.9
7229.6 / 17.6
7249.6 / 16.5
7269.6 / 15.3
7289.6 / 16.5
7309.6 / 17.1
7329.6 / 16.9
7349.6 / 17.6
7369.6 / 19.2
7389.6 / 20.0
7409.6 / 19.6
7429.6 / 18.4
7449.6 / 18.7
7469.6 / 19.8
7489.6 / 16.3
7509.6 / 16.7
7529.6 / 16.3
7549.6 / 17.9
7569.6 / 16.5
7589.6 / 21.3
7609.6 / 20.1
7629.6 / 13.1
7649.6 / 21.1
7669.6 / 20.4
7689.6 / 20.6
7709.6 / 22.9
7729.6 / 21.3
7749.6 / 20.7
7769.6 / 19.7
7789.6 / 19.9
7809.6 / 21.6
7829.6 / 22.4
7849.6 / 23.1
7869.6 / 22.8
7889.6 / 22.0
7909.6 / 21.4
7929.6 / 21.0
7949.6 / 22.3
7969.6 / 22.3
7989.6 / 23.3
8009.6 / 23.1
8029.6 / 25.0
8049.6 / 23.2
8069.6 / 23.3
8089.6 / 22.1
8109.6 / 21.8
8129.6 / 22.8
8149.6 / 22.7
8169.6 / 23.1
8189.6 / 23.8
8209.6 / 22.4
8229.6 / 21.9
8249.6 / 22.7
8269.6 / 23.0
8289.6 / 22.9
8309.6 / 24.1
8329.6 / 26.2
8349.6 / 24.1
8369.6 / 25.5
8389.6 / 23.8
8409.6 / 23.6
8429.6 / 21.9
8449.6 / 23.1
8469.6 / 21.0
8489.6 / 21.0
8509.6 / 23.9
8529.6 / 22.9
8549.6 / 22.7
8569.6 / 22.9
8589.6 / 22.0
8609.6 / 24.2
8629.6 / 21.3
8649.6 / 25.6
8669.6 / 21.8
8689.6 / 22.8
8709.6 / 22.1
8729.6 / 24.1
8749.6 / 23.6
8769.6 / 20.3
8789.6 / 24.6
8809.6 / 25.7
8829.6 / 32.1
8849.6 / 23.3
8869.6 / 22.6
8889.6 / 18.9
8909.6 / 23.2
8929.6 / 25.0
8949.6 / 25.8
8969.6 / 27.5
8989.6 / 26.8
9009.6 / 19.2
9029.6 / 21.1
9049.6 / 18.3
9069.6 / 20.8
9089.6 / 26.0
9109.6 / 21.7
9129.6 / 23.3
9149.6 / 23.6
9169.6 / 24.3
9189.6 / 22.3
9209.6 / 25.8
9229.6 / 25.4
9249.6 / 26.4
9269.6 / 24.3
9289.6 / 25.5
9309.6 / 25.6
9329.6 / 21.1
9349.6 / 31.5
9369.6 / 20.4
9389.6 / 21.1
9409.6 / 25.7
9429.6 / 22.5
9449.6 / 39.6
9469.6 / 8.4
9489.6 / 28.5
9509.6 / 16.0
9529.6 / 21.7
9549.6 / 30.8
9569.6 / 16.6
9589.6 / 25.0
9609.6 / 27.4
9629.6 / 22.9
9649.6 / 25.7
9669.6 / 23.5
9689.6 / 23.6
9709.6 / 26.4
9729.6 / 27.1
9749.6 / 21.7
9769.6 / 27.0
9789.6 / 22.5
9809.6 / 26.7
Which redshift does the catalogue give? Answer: 0.74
